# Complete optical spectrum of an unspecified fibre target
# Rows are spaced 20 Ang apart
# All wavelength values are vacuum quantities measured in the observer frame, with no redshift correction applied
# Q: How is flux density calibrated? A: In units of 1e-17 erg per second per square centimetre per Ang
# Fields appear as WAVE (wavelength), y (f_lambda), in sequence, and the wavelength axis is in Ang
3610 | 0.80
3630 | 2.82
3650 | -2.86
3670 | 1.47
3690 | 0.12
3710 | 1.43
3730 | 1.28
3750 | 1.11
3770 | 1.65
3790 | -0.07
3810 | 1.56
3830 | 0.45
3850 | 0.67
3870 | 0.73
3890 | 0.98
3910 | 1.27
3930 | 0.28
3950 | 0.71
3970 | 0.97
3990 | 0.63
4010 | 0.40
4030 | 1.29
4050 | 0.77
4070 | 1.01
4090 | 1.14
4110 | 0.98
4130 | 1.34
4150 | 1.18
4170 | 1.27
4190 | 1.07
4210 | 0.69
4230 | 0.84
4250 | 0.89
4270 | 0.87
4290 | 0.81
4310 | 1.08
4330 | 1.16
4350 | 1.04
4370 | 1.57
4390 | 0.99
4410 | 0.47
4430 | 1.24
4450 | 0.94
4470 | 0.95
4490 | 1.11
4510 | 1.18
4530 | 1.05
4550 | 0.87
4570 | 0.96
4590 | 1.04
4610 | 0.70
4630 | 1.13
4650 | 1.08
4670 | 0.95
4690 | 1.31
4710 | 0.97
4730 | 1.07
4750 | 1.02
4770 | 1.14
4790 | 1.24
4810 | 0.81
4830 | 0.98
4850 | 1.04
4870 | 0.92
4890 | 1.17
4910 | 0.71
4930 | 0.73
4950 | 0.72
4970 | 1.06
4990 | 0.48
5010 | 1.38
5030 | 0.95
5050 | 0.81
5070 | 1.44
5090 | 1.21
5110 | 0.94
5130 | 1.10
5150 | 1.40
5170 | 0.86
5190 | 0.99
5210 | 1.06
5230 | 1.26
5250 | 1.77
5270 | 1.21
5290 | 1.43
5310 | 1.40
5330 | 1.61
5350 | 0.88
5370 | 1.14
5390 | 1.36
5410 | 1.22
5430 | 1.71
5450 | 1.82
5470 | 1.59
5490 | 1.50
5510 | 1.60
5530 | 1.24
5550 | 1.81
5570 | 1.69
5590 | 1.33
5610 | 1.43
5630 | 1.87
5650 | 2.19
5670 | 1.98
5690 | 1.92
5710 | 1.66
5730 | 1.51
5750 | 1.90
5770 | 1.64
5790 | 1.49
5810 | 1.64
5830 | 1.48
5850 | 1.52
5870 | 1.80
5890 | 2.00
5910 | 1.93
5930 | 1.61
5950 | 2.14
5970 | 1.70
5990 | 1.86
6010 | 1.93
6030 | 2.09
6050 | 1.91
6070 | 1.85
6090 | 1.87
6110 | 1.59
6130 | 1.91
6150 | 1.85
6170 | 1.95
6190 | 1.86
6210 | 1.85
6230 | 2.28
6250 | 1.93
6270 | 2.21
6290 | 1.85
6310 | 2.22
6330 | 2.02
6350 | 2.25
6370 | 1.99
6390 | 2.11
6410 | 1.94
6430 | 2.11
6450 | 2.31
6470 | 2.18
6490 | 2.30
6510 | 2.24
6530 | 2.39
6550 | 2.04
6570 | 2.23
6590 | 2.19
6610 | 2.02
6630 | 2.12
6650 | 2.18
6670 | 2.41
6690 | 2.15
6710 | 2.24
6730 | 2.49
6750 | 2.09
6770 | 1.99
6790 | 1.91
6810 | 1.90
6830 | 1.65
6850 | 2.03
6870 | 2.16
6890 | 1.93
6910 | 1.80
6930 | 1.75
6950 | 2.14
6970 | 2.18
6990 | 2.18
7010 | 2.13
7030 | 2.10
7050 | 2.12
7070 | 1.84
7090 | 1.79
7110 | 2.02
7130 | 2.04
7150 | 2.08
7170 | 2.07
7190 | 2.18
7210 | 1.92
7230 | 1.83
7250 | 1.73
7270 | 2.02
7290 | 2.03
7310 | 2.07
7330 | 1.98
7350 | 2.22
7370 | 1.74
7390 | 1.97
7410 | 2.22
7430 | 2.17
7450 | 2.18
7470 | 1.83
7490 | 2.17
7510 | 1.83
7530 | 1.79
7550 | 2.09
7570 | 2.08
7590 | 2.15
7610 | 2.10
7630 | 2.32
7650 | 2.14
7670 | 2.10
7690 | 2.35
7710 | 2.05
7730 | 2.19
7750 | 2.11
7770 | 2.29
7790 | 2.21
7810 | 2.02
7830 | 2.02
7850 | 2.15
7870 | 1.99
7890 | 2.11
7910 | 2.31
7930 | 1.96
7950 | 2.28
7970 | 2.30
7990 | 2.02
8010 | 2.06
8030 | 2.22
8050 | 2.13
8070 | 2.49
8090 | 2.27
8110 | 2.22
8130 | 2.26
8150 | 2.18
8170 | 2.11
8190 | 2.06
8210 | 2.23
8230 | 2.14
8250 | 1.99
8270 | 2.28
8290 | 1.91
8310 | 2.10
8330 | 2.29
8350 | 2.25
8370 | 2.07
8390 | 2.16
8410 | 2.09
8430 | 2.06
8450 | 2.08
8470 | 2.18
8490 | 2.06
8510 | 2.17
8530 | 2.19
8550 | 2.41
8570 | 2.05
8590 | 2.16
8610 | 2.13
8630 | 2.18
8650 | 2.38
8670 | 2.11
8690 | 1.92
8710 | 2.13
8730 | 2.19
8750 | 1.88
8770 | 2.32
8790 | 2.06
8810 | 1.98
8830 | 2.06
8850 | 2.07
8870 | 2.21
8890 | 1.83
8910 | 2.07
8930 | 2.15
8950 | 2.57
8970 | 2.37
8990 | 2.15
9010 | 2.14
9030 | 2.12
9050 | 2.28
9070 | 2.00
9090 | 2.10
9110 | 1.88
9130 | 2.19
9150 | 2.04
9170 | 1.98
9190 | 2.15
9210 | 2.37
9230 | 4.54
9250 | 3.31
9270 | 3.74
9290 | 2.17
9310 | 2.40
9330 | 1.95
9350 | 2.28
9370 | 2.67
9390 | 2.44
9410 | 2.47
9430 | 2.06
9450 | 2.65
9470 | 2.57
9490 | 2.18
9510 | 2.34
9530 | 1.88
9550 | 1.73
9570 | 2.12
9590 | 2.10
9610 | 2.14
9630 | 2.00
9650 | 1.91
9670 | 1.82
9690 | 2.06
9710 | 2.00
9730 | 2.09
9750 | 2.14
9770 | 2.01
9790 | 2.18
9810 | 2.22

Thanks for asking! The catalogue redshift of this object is 0.41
